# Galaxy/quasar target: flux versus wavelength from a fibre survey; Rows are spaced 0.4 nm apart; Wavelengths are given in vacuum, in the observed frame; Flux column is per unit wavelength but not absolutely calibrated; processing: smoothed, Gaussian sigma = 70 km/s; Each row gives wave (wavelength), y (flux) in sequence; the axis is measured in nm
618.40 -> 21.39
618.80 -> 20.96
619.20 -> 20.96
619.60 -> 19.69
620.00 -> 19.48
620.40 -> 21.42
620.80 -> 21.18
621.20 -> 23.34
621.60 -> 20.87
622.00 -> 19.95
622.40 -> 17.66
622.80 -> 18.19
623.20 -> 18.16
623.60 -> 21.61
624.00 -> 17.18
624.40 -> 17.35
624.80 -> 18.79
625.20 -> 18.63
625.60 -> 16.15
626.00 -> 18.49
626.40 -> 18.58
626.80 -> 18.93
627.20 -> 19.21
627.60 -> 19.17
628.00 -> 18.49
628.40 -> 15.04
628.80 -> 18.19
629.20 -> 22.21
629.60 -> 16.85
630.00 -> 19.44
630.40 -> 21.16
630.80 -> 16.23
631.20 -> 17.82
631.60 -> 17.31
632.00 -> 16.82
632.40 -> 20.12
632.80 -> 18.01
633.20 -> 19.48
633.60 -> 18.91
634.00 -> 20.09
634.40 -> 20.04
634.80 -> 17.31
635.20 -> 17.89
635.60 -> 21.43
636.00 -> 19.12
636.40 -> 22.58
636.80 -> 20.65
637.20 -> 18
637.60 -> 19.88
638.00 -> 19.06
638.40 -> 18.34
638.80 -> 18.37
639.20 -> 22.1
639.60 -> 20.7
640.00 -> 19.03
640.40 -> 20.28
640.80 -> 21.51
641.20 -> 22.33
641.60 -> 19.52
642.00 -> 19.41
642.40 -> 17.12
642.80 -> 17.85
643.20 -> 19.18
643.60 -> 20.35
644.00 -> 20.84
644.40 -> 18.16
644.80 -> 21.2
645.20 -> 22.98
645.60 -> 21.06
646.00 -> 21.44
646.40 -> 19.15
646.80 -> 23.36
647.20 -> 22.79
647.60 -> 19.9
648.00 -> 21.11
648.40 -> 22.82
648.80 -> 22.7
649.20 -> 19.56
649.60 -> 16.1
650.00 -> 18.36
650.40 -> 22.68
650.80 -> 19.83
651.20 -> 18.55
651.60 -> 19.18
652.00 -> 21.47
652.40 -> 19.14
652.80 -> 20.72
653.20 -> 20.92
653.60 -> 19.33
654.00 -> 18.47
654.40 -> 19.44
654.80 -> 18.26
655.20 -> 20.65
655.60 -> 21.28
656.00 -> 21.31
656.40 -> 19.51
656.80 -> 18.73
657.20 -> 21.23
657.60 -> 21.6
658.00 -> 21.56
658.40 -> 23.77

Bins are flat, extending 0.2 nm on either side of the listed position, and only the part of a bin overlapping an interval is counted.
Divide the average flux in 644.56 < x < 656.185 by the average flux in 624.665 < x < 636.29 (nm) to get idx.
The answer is 1.10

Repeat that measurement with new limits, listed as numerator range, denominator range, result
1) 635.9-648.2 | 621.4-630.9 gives 1.09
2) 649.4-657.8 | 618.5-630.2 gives 1.03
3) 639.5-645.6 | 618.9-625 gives 1.02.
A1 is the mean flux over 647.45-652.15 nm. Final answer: 20.2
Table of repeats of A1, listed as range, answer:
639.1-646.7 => 20.2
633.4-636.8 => 19.7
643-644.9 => 19.9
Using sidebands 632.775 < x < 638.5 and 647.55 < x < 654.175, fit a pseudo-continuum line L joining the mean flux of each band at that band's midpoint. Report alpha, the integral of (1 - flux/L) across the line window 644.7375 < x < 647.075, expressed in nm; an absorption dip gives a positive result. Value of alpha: -0.20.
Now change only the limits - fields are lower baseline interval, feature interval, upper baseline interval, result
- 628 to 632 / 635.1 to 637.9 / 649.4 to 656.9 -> -0.21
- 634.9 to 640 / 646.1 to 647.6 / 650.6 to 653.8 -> -0.12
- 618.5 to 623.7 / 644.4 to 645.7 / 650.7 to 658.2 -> -0.07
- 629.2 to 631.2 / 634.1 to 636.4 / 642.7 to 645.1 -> -0.04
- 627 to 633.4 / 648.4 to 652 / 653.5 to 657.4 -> -0.06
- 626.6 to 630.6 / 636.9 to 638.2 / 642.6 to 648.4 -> 0.05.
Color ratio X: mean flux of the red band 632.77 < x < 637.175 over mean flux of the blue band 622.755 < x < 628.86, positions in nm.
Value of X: 1.1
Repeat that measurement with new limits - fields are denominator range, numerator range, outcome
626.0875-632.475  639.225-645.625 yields 1.09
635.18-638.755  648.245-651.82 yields 1.01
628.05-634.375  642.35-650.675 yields 1.10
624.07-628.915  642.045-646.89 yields 1.11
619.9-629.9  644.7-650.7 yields 1.10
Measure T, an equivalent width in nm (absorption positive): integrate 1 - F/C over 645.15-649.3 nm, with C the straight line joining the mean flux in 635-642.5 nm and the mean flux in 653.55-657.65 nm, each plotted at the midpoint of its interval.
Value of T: -0.335 nm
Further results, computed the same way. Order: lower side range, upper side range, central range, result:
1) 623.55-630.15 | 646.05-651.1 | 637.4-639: 0.056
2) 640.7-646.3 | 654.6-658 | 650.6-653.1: 0.056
